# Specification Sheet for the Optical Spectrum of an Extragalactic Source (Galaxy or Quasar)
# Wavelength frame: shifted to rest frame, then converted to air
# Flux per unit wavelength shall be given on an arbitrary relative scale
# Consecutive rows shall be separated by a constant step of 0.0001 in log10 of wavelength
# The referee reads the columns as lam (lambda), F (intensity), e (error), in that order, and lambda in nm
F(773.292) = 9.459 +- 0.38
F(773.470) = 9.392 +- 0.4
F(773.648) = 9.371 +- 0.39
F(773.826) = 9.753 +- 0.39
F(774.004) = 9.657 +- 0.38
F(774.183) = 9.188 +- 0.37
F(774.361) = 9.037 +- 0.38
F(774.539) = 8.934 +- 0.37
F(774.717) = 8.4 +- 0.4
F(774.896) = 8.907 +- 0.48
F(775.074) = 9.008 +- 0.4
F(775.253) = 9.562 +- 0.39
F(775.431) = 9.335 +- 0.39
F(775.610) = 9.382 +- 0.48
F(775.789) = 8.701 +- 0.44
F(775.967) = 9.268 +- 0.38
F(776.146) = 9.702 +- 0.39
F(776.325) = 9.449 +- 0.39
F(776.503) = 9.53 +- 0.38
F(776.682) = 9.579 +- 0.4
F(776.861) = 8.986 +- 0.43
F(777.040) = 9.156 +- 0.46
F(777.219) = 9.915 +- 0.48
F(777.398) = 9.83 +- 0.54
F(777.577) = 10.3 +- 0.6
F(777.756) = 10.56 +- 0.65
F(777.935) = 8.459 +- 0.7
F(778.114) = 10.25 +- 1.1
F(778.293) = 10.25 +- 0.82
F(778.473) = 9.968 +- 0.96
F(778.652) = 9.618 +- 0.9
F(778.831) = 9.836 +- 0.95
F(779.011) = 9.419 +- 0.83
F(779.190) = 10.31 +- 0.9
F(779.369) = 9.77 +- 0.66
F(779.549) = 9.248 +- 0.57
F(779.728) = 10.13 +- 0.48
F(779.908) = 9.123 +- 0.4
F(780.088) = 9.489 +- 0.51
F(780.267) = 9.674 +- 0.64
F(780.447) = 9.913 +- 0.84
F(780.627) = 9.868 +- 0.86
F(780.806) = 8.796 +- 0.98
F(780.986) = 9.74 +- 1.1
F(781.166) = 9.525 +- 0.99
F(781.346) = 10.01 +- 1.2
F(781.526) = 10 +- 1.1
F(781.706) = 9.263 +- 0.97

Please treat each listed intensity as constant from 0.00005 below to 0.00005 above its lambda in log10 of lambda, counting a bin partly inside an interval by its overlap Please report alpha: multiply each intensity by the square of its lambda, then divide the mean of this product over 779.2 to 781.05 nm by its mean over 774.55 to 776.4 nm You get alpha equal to 1.1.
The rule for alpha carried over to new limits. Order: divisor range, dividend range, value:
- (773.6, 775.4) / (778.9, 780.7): 1.07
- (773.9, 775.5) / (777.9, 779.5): 1.09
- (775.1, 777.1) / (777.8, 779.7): 1.05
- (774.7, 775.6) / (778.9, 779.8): 1.08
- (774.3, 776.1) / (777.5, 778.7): 1.10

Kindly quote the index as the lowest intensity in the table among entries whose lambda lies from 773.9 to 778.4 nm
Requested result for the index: 8.4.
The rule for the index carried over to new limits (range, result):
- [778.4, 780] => 9.123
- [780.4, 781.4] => 8.796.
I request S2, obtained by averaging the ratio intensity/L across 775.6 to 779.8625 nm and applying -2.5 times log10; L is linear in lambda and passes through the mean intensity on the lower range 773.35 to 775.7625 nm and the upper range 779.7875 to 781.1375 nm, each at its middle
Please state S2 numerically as -0.03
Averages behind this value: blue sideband 9.21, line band 9.65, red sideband 9.53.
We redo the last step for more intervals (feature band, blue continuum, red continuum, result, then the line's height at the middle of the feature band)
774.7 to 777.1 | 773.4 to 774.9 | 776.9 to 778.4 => 0.03 mag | 9.5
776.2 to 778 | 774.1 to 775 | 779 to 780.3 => -0.04 mag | 9.28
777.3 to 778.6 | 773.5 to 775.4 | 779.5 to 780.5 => -0.05 mag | 9.45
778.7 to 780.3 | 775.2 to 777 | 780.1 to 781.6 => -0.01 mag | 9.58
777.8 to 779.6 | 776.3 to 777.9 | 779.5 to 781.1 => -0.01 mag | 9.62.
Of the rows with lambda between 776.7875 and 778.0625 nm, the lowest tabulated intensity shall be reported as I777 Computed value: 8.459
